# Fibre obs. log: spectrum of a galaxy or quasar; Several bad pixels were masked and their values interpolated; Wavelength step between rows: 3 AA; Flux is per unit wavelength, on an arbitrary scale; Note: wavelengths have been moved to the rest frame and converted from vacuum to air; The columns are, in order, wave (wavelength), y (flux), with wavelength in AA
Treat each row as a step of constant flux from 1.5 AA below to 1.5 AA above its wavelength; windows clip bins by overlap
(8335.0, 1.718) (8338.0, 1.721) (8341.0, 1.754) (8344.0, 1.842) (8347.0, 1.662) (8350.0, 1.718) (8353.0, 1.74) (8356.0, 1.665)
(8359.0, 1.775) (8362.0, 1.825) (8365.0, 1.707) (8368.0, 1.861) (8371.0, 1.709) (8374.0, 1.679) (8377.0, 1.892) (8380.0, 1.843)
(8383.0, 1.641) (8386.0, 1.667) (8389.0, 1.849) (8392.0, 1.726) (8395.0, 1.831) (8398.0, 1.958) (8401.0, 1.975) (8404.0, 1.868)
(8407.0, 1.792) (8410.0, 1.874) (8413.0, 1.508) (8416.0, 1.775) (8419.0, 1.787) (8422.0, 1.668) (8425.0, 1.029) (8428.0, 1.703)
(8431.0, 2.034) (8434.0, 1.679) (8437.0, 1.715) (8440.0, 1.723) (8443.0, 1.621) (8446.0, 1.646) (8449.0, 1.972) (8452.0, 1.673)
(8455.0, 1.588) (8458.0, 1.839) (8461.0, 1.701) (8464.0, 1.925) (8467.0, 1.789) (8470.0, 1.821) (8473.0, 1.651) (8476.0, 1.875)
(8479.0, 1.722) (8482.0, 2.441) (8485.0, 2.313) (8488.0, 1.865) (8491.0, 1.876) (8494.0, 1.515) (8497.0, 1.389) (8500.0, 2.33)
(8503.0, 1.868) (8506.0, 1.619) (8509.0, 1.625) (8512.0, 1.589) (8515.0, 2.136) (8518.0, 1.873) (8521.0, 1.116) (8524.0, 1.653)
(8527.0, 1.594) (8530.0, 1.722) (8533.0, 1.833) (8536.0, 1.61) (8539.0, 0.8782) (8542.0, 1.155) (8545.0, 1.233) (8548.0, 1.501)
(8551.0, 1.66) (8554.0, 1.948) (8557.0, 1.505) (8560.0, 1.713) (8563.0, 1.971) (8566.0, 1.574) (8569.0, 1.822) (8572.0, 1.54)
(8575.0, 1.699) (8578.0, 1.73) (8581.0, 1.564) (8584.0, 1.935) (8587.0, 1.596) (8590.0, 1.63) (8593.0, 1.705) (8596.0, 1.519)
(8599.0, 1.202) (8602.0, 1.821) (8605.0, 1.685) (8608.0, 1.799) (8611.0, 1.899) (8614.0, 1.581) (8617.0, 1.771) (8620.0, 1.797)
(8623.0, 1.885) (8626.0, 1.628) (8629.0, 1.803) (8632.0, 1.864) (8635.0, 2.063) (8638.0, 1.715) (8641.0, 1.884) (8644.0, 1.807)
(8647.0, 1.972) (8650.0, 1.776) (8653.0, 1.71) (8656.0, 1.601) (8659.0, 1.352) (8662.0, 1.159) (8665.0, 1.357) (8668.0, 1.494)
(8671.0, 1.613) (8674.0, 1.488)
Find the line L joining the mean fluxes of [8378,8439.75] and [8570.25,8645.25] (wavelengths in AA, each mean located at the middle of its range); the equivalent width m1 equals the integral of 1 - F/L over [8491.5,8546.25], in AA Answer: 4.2 AA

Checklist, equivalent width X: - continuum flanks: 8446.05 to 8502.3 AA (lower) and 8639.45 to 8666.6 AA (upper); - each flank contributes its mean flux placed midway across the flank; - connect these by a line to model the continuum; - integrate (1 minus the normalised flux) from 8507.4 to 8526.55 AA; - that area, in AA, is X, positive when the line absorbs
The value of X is 1.4 AA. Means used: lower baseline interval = 1.84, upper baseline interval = 1.62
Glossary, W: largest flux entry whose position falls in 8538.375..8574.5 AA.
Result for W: 1.971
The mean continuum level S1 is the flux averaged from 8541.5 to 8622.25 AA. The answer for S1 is 1.66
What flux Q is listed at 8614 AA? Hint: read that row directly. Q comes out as 1.581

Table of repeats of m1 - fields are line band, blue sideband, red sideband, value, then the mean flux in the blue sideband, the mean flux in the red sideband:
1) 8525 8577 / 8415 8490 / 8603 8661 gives 5.41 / 1.78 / 1.76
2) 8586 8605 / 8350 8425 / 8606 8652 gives 2.31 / 1.76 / 1.81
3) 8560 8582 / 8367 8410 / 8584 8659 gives 0.58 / 1.81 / 1.73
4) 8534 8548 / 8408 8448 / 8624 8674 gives 3.38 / 1.68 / 1.67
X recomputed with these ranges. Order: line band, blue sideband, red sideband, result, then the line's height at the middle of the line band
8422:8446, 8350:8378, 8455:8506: 2.25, 1.82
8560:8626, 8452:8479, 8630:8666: 0.61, 1.72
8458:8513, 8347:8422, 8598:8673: -2.86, 1.74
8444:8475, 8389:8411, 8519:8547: -1.73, 1.67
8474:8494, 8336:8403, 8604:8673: -2.57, 1.74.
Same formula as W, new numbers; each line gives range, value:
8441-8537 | 2.441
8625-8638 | 2.063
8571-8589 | 1.935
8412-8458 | 2.034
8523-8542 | 1.833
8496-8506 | 2.33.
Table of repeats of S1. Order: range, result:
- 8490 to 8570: 1.64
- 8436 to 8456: 1.71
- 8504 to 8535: 1.68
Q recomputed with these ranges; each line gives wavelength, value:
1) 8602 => 1.821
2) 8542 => 1.155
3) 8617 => 1.771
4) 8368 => 1.861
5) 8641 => 1.884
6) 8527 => 1.594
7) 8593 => 1.705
